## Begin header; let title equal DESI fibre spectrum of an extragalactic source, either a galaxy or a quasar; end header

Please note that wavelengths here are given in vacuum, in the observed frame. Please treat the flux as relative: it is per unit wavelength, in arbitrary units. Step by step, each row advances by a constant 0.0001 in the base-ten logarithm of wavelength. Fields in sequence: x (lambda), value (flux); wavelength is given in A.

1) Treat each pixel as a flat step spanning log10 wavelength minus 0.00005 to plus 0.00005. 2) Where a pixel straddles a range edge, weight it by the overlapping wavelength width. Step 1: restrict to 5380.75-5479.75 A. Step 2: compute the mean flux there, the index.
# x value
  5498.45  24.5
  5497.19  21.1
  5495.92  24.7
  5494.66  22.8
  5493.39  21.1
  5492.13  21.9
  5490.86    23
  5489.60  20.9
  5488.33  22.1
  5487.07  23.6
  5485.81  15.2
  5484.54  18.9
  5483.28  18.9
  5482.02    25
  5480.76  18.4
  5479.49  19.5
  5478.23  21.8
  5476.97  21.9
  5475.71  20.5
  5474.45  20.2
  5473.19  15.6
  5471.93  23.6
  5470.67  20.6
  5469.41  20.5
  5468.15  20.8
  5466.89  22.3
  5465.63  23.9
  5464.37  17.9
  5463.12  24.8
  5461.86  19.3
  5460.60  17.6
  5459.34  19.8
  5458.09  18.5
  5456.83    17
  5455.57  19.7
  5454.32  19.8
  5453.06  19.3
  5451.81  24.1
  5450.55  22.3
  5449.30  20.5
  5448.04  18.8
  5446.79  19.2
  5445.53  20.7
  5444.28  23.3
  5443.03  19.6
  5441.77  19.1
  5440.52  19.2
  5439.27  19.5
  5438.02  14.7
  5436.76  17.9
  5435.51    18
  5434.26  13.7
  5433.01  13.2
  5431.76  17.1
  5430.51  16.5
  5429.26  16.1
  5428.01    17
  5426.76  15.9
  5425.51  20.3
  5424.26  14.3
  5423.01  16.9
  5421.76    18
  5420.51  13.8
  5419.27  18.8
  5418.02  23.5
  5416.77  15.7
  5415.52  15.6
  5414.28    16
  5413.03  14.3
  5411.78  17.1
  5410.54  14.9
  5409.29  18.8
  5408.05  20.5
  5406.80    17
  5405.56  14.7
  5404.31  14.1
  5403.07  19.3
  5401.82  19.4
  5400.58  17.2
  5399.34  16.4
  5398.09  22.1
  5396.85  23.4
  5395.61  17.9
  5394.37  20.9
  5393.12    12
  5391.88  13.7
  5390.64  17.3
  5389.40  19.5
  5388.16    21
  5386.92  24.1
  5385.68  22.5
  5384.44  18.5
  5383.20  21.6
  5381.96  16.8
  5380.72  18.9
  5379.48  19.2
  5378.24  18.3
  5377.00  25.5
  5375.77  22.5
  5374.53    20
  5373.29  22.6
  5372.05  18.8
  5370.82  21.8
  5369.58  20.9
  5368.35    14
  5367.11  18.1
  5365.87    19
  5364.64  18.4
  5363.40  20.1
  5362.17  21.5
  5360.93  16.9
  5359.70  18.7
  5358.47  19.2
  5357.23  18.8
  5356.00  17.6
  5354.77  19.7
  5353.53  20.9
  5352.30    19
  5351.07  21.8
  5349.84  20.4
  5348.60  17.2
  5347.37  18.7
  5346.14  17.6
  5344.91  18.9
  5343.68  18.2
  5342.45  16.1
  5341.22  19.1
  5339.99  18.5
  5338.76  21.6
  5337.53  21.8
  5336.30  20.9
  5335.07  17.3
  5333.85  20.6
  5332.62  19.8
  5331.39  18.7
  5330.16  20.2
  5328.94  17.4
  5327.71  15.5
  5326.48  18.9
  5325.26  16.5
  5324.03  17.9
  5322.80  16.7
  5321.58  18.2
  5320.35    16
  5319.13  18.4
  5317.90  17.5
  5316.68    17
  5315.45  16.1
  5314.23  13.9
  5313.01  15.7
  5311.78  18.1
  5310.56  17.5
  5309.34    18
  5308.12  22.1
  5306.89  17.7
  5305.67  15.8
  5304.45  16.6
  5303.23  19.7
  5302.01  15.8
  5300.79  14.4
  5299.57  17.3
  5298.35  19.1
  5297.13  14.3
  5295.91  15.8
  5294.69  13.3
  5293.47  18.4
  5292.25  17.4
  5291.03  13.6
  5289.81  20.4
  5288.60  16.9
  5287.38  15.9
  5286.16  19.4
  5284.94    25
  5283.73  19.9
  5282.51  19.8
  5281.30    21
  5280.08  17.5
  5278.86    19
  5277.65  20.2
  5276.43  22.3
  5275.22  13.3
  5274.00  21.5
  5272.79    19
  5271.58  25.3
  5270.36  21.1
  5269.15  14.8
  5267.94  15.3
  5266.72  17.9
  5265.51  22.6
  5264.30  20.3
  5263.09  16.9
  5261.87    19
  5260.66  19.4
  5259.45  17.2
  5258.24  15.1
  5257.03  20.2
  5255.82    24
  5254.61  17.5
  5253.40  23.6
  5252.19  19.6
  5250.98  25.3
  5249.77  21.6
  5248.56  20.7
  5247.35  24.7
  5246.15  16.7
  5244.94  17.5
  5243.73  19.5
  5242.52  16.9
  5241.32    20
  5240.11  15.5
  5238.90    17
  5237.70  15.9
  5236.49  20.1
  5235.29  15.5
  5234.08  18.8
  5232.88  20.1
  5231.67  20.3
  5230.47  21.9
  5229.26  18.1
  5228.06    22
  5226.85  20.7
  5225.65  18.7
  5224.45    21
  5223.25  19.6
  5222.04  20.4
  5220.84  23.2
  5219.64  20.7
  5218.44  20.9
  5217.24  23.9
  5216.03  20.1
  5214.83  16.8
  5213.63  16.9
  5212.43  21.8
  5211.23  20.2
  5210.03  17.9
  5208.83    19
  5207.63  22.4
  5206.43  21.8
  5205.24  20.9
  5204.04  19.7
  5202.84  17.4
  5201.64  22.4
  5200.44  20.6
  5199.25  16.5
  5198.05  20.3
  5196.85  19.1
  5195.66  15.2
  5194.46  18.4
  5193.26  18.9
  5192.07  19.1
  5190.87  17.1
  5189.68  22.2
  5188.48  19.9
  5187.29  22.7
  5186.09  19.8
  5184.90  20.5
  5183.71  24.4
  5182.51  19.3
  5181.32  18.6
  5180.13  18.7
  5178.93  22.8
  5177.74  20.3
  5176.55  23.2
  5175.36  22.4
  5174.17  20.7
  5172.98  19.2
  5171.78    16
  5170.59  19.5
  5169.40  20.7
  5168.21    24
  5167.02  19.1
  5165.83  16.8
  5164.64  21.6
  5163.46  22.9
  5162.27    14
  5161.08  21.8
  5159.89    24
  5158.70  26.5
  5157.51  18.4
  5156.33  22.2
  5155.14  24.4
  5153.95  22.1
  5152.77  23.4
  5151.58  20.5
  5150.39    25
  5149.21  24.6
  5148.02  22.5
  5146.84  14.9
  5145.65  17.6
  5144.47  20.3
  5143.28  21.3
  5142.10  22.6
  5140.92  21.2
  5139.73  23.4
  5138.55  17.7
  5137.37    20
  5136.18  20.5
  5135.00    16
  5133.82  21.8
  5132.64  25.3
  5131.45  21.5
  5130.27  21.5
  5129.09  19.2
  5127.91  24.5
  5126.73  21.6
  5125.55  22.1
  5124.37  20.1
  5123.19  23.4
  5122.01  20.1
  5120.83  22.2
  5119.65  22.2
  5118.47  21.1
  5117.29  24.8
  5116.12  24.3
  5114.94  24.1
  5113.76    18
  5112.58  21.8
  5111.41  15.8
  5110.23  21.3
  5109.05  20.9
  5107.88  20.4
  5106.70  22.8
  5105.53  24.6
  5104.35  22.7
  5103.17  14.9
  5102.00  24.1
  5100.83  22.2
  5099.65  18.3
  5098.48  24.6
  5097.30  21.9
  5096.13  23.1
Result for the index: 18.7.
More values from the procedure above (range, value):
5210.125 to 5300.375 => 19.2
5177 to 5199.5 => 19.7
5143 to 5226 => 20.4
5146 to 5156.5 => 22.1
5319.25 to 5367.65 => 18.8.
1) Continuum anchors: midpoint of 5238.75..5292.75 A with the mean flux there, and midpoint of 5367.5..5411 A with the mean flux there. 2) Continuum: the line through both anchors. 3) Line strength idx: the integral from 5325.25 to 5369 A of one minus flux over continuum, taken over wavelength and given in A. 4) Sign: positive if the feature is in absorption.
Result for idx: 0.6 A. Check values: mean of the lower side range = 19.3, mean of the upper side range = 19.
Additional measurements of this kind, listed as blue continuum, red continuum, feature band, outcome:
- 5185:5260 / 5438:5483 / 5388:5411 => 2.6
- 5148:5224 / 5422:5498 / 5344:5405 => 2.2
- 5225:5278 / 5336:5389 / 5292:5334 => 4.8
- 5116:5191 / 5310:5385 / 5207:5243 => 1.3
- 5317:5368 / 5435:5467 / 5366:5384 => -0.8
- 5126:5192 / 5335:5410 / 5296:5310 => 1.7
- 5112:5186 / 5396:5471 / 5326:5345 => 0.4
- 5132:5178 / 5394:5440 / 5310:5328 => 1.7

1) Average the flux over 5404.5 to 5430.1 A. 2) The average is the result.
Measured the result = 16.9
